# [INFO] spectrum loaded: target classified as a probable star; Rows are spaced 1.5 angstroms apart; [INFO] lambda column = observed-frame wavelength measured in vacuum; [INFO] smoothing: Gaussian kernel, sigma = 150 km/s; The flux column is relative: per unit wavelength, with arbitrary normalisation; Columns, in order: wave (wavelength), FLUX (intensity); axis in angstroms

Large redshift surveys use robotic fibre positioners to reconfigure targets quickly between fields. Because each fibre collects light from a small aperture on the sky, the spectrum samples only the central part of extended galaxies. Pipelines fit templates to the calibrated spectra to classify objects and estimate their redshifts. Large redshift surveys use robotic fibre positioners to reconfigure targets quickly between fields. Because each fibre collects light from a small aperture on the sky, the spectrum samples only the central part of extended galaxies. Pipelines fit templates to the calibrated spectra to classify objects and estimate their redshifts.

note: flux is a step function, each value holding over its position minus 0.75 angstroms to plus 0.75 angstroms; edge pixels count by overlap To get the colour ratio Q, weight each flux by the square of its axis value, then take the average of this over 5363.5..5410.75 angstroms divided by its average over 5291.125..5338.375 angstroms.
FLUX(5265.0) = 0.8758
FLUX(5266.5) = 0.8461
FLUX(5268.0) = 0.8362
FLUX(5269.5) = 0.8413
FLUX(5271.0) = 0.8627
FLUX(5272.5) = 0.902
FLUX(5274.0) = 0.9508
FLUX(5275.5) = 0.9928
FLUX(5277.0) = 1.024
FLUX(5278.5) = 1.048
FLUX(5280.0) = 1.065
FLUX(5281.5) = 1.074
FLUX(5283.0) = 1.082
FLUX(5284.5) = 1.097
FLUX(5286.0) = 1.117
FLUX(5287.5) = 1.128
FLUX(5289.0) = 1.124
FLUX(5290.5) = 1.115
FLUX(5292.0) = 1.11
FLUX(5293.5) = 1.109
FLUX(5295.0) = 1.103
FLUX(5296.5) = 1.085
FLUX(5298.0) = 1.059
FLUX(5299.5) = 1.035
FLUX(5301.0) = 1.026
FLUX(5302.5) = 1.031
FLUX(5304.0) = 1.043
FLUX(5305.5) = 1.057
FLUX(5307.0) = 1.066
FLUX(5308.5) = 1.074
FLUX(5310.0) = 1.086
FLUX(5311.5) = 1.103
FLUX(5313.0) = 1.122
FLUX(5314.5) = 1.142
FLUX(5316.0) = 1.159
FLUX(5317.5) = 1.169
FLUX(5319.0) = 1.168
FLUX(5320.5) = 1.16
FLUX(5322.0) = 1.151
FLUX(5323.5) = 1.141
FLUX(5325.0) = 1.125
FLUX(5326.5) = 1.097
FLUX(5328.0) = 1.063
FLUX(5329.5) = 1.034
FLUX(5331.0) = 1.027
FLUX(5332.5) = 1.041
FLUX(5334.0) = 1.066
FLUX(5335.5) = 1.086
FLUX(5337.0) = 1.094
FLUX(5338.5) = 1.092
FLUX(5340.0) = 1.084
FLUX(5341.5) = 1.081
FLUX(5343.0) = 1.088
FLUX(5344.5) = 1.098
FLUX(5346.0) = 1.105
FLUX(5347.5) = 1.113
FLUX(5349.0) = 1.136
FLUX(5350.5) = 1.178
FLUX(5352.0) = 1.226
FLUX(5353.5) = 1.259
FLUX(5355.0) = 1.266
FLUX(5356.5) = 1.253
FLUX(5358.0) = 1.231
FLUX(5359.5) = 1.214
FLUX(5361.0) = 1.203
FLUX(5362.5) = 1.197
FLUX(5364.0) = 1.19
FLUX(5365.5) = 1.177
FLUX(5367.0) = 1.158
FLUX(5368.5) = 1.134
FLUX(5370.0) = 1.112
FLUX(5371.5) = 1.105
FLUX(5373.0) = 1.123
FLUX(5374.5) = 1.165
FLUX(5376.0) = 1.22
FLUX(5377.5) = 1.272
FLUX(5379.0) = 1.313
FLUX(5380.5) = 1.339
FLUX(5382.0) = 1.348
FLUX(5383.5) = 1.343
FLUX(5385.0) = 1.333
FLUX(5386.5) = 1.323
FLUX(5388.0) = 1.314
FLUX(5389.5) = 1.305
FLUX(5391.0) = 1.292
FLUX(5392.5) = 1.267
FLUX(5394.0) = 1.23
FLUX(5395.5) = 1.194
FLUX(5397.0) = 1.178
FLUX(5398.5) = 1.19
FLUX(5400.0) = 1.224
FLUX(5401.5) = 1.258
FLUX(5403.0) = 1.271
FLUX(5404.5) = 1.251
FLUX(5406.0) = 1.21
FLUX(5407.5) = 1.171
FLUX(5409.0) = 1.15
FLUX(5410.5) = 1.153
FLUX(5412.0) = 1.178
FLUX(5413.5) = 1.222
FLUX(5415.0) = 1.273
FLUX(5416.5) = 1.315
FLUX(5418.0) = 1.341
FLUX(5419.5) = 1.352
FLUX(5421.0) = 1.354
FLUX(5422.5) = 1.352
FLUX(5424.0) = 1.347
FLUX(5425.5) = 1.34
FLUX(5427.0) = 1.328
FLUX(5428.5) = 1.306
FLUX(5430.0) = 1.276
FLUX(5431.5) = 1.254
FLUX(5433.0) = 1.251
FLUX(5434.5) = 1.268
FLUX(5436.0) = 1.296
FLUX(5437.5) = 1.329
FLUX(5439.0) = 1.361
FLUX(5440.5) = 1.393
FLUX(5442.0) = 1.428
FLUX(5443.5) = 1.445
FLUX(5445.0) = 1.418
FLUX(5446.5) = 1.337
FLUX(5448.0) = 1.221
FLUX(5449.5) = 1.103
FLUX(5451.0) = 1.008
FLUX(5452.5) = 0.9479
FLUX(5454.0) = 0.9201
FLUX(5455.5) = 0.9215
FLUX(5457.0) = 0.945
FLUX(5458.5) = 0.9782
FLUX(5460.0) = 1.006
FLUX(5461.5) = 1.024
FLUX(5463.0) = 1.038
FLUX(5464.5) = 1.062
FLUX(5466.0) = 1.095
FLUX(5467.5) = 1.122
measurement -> 1.2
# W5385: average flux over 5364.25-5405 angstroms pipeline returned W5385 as 1.24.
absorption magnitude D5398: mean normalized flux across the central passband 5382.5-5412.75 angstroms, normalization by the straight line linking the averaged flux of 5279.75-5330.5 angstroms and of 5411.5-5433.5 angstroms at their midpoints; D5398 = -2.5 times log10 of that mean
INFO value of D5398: 0.01 mag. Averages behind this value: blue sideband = 1.1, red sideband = 1.3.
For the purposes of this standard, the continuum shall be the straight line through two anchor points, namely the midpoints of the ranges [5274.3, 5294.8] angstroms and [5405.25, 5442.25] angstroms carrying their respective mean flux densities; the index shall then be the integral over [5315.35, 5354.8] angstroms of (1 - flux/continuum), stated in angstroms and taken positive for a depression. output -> 1.3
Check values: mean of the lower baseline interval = 1.08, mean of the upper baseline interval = 1.29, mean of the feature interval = 1.12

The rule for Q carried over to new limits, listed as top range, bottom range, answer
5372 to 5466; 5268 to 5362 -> 1.17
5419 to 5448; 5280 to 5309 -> 1.30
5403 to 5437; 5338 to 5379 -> 1.11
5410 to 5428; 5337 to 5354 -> 1.18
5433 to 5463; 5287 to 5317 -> 1.14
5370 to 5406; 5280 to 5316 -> 1.19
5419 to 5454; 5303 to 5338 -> 1.22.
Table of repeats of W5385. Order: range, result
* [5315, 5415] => 1.18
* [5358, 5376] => 1.17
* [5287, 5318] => 1.09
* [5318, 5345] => 1.09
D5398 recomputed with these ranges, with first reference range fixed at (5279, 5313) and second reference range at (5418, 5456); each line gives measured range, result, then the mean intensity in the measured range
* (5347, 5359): -0.05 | 1.21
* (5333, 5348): 0.05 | 1.09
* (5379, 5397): -0.08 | 1.29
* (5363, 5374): 0.03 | 1.14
